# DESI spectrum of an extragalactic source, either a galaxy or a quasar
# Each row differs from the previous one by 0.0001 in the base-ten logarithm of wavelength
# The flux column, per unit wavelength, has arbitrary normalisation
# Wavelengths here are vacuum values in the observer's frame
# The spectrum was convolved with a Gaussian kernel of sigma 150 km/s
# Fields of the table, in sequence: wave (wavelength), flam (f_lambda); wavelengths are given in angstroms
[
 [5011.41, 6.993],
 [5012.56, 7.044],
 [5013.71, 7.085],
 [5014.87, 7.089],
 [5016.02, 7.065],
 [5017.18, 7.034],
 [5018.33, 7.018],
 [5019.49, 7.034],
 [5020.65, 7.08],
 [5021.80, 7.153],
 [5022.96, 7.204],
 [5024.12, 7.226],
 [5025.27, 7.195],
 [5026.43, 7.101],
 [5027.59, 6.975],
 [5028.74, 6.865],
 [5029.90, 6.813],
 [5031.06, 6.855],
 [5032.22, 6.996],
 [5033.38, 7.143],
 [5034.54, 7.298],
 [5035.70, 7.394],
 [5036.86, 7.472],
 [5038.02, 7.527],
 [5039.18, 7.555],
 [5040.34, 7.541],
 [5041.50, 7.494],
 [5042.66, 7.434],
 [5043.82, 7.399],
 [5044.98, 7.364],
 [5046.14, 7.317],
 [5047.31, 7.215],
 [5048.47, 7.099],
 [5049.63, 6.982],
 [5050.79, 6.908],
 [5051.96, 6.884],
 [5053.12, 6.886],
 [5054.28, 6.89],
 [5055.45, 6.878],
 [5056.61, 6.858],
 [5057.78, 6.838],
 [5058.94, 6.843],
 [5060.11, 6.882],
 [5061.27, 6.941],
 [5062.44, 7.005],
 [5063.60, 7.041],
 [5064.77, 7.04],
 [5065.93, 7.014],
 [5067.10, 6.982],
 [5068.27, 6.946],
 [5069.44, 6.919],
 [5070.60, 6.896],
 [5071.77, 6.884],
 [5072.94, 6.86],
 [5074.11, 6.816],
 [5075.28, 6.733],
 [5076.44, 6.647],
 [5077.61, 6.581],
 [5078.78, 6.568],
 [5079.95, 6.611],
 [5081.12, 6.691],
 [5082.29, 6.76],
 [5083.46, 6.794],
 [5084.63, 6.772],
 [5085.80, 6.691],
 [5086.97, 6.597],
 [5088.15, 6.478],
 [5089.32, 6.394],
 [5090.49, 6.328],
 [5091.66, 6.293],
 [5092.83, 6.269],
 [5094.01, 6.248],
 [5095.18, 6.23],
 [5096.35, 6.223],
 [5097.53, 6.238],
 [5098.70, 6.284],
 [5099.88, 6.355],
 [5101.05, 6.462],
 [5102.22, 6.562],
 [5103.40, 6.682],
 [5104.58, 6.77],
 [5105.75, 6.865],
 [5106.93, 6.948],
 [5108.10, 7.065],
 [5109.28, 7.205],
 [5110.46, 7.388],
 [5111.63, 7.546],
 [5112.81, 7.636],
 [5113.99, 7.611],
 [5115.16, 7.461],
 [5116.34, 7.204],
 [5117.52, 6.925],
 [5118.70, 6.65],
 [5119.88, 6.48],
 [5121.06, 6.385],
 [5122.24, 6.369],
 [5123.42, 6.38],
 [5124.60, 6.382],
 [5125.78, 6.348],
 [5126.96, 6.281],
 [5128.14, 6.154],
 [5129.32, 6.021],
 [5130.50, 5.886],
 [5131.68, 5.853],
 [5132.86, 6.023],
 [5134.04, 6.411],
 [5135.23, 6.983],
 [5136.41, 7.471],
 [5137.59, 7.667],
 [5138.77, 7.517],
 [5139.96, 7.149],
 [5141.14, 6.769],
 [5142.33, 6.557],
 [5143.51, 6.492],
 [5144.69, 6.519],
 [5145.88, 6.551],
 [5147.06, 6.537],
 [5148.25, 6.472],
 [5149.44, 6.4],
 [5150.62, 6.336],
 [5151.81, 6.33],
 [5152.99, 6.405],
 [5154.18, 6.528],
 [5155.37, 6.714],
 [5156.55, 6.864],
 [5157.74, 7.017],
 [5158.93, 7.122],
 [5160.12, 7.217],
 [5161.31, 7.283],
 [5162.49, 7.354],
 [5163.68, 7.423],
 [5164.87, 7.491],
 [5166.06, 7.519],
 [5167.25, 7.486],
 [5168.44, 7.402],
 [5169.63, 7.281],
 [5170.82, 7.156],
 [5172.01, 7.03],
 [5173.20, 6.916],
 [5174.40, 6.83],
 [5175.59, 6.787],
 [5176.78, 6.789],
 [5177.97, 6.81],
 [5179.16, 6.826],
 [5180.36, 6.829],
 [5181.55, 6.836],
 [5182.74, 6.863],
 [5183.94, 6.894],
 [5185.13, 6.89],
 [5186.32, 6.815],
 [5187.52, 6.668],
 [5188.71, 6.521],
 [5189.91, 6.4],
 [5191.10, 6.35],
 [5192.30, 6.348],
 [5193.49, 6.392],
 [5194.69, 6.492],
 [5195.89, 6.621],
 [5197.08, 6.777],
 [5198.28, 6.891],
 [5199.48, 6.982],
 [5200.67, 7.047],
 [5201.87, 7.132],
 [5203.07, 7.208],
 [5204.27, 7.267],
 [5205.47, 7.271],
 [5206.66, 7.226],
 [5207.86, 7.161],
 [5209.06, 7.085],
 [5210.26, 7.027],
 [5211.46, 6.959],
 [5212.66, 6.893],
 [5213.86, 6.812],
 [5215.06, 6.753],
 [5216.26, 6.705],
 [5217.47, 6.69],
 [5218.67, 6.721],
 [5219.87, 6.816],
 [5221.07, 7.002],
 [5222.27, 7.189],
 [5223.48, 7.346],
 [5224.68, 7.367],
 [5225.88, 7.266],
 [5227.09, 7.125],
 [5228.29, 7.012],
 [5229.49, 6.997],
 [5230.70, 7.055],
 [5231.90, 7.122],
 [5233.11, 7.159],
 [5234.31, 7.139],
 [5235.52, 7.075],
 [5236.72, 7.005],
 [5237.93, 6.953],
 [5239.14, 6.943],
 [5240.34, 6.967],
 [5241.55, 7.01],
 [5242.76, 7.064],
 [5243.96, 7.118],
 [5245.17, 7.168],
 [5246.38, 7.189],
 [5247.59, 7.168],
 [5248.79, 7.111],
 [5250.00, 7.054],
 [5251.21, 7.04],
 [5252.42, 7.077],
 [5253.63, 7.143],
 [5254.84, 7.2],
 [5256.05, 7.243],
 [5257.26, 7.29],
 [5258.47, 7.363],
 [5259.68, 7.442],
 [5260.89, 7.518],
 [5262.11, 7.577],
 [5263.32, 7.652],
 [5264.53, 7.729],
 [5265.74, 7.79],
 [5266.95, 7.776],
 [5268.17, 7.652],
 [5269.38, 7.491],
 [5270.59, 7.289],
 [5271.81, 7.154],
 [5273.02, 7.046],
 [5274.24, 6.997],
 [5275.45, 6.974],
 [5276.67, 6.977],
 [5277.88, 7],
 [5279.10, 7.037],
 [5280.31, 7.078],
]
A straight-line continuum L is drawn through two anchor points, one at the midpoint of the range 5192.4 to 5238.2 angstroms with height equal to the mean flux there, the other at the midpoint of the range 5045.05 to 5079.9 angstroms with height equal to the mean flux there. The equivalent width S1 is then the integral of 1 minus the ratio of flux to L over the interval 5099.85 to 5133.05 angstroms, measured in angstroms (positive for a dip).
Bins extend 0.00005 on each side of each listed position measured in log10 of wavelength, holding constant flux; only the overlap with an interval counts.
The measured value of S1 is 1.1 angstroms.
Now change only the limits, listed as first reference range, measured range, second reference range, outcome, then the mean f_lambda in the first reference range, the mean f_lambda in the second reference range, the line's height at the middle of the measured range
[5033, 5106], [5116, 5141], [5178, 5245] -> 1.05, 6.85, 6.93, 6.88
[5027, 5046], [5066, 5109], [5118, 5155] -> 1.59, 7.26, 6.53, 6.89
